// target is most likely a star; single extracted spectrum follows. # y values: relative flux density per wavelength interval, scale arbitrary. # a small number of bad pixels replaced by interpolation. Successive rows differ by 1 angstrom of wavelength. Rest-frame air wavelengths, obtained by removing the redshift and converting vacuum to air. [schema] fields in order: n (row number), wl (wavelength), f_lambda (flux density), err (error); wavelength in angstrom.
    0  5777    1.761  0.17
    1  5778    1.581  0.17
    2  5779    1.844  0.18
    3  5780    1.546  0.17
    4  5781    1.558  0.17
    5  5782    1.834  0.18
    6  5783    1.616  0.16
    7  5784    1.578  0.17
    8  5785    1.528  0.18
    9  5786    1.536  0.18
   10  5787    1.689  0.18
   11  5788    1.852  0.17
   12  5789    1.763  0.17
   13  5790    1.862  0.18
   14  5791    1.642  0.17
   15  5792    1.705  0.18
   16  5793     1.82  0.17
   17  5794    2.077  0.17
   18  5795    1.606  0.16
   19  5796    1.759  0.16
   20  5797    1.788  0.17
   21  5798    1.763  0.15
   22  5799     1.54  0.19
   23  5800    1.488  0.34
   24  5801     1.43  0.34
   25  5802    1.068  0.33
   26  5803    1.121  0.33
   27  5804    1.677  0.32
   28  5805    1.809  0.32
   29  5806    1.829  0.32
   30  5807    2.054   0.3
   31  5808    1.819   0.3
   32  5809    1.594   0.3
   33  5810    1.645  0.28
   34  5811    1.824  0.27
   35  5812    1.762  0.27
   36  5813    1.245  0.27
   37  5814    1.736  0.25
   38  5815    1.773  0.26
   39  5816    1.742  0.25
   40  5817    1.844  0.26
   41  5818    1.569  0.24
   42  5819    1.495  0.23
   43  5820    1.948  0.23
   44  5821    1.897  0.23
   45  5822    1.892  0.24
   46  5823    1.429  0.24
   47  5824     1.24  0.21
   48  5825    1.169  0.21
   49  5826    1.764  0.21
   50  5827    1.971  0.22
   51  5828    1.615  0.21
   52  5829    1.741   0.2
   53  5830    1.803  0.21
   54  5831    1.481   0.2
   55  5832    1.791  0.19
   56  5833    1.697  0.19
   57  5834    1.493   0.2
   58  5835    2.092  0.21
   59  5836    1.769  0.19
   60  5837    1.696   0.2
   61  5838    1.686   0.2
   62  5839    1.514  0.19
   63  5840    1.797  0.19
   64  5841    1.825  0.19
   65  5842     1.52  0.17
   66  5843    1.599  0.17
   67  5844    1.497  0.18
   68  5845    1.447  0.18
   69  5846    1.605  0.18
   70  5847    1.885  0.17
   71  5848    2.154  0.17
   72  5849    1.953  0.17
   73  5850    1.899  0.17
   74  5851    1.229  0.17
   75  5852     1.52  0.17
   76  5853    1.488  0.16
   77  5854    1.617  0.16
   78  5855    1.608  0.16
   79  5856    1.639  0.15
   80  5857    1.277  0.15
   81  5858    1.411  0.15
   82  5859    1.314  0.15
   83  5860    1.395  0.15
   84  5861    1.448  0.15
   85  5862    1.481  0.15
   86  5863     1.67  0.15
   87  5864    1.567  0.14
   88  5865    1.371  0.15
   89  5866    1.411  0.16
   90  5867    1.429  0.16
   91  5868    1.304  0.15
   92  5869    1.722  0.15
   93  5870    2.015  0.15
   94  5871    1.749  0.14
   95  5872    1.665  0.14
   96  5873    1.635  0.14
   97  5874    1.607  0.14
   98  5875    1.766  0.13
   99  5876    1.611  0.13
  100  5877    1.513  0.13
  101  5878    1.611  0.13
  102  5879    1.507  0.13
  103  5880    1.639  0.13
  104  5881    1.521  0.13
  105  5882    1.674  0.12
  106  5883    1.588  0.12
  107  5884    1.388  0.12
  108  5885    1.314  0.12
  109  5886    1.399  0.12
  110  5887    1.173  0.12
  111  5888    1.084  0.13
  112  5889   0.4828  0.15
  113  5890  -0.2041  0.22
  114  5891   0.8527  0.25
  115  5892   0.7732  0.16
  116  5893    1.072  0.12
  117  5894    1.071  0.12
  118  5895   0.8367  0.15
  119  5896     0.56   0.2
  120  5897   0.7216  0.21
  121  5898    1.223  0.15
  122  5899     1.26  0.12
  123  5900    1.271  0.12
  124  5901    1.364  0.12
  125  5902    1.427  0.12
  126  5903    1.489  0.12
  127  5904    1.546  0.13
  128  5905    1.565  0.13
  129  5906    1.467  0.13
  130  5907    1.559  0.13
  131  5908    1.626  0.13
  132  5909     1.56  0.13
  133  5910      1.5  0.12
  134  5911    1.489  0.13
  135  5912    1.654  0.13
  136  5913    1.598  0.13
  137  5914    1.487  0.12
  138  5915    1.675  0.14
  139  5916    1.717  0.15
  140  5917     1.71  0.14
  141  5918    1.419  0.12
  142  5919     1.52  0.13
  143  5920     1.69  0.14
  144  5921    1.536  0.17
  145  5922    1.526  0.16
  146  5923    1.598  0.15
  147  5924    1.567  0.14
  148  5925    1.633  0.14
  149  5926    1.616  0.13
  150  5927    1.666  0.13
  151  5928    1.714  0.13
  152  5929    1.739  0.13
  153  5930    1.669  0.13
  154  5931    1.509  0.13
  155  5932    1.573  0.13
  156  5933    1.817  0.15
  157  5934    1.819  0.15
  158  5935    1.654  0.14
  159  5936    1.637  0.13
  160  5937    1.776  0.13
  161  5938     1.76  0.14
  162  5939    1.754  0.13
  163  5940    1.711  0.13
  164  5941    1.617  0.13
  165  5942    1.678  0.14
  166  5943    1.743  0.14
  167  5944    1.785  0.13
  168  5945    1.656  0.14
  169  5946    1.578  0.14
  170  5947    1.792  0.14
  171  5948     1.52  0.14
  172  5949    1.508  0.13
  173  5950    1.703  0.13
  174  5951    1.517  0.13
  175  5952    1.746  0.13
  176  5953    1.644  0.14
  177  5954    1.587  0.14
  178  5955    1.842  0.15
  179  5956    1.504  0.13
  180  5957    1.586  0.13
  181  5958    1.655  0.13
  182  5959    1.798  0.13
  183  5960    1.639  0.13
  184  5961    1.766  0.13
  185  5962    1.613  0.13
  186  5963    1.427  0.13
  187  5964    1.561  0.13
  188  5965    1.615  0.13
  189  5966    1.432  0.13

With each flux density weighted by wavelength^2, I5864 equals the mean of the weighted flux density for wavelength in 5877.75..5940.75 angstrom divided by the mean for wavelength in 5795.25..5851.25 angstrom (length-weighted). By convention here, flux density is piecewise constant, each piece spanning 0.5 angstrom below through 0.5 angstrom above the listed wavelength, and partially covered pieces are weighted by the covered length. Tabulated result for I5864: 0.9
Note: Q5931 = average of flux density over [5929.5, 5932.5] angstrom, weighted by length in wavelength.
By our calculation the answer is 1.58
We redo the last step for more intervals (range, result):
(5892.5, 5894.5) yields 1.07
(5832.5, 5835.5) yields 1.76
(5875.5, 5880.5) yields 1.58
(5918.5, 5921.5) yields 1.58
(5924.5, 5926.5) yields 1.62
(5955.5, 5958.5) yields 1.58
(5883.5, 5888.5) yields 1.27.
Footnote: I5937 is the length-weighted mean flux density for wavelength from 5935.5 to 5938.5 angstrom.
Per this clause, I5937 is 1.72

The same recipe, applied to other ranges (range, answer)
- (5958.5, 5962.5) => 1.7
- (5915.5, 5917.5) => 1.71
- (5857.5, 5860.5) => 1.37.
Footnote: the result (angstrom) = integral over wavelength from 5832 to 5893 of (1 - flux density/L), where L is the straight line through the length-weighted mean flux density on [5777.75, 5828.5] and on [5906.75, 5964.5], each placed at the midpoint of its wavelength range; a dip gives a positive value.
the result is 5.47 angstrom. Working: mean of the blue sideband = 1.67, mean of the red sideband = 1.64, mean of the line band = 1.51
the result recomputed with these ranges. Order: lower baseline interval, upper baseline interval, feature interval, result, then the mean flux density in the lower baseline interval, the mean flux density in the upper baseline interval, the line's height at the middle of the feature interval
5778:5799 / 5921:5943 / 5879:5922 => 9.1 angstrom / 1.71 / 1.67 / 1.68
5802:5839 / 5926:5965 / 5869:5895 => 5.2 angstrom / 1.68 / 1.66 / 1.67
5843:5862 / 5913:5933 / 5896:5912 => 2.2 angstrom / 1.58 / 1.61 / 1.6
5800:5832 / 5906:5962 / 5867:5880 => 0.1 angstrom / 1.64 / 1.64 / 1.64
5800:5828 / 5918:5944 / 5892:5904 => 3.9 angstrom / 1.64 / 1.66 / 1.65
